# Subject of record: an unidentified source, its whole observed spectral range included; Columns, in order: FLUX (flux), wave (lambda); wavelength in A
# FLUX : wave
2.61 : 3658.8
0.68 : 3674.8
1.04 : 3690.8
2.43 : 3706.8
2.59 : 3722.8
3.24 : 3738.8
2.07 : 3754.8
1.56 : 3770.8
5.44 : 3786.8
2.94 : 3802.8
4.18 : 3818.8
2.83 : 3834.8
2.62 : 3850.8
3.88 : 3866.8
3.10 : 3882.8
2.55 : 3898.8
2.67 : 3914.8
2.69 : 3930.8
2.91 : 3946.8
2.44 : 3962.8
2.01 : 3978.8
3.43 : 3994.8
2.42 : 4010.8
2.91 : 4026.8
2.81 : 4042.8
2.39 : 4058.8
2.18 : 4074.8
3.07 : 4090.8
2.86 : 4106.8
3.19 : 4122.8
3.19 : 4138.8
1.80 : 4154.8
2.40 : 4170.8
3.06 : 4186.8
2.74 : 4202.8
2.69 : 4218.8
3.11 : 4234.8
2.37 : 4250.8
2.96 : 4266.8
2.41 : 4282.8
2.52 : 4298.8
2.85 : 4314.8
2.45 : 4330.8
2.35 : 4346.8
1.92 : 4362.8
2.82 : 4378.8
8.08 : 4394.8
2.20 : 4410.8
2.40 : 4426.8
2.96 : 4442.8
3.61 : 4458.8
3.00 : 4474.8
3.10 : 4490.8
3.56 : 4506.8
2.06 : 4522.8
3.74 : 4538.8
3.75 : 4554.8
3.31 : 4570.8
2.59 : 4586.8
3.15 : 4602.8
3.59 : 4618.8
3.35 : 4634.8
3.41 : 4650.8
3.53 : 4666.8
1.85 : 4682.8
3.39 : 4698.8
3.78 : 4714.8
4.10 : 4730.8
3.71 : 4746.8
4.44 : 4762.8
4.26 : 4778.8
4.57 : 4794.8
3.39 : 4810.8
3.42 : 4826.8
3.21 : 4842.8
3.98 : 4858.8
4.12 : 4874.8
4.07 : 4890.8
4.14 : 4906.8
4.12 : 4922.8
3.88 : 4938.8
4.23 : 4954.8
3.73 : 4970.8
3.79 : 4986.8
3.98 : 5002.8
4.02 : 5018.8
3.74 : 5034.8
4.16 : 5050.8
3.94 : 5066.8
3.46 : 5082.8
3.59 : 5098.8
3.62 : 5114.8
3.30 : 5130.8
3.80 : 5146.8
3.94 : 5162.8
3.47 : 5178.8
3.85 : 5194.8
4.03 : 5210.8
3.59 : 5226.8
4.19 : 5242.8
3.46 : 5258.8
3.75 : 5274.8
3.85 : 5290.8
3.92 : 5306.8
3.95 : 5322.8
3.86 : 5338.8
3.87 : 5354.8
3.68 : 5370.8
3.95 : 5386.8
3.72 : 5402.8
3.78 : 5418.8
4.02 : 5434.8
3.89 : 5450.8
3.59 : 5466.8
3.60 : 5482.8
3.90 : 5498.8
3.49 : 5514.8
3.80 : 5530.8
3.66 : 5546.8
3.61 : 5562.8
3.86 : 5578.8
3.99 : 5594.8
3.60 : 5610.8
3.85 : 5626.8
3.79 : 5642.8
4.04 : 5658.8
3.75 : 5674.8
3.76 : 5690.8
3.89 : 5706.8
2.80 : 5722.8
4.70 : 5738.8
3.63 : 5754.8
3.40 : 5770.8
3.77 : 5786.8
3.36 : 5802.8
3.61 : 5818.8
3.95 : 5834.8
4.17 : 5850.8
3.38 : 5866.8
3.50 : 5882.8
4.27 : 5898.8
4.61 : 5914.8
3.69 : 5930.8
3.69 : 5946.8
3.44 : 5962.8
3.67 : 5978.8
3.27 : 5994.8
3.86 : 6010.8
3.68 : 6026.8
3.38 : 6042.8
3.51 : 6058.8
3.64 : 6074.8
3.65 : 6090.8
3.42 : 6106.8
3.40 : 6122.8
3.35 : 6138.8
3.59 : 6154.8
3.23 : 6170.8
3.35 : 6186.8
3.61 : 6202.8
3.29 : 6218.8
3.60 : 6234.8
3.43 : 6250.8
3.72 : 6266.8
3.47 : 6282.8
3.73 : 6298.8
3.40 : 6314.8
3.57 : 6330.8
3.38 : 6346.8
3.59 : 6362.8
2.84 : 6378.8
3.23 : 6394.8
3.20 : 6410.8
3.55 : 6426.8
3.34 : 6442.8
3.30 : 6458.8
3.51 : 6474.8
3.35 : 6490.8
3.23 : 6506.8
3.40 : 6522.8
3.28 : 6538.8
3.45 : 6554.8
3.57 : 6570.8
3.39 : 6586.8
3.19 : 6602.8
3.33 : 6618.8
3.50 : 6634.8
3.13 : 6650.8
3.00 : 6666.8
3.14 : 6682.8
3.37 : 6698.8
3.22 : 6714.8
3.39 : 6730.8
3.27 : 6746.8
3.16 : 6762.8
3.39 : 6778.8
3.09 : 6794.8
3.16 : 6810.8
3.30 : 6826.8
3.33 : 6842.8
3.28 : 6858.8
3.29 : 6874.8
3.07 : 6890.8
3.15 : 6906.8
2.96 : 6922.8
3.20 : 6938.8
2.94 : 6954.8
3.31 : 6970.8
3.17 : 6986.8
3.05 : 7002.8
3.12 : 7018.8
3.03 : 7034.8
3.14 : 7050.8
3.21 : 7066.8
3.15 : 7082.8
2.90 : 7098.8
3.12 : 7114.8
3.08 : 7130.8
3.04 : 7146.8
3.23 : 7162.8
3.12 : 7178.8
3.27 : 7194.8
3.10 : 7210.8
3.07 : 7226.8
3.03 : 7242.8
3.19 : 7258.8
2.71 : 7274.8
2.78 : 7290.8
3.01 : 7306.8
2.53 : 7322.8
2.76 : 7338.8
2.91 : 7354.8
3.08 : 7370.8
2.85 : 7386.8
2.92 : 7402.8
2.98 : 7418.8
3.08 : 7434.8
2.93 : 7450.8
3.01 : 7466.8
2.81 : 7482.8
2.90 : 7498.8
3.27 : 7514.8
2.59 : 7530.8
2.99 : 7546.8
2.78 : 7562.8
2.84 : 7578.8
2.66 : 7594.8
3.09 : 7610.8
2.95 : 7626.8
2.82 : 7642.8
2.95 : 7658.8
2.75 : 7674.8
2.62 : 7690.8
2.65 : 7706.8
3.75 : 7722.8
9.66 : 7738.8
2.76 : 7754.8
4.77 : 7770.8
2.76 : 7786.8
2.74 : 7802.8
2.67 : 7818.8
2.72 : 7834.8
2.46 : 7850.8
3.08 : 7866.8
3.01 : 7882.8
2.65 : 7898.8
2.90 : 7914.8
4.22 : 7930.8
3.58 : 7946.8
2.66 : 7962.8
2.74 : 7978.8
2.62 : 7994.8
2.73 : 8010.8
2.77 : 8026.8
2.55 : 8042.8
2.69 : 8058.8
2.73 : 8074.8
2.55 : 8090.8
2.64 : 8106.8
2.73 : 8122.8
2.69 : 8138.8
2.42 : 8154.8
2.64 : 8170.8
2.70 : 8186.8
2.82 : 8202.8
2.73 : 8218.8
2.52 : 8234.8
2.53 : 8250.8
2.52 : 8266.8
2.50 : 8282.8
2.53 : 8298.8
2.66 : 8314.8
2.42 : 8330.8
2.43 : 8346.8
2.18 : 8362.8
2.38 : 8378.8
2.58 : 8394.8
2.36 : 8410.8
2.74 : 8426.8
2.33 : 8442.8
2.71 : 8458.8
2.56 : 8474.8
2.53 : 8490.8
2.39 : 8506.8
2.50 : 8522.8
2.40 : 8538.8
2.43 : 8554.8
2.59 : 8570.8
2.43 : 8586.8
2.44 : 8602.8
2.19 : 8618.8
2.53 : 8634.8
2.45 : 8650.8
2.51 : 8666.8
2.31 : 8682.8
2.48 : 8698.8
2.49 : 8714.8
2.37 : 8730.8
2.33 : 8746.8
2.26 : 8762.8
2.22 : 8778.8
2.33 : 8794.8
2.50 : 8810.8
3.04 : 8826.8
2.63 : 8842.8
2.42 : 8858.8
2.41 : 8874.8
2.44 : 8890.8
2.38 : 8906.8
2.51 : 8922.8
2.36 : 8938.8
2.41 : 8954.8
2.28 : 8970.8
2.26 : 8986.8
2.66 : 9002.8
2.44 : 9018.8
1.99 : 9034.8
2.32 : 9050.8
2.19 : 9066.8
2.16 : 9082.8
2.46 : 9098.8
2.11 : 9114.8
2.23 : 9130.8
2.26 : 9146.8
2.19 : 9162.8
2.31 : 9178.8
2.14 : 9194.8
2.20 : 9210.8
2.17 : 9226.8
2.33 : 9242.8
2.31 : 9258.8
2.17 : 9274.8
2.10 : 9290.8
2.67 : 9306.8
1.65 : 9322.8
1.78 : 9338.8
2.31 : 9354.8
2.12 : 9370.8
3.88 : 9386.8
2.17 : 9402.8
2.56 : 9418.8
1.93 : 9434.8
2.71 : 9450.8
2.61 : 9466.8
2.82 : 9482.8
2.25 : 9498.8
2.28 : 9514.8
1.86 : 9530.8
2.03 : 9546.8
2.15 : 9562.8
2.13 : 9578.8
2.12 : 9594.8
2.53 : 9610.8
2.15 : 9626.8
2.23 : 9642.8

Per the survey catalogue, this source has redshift 0.18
